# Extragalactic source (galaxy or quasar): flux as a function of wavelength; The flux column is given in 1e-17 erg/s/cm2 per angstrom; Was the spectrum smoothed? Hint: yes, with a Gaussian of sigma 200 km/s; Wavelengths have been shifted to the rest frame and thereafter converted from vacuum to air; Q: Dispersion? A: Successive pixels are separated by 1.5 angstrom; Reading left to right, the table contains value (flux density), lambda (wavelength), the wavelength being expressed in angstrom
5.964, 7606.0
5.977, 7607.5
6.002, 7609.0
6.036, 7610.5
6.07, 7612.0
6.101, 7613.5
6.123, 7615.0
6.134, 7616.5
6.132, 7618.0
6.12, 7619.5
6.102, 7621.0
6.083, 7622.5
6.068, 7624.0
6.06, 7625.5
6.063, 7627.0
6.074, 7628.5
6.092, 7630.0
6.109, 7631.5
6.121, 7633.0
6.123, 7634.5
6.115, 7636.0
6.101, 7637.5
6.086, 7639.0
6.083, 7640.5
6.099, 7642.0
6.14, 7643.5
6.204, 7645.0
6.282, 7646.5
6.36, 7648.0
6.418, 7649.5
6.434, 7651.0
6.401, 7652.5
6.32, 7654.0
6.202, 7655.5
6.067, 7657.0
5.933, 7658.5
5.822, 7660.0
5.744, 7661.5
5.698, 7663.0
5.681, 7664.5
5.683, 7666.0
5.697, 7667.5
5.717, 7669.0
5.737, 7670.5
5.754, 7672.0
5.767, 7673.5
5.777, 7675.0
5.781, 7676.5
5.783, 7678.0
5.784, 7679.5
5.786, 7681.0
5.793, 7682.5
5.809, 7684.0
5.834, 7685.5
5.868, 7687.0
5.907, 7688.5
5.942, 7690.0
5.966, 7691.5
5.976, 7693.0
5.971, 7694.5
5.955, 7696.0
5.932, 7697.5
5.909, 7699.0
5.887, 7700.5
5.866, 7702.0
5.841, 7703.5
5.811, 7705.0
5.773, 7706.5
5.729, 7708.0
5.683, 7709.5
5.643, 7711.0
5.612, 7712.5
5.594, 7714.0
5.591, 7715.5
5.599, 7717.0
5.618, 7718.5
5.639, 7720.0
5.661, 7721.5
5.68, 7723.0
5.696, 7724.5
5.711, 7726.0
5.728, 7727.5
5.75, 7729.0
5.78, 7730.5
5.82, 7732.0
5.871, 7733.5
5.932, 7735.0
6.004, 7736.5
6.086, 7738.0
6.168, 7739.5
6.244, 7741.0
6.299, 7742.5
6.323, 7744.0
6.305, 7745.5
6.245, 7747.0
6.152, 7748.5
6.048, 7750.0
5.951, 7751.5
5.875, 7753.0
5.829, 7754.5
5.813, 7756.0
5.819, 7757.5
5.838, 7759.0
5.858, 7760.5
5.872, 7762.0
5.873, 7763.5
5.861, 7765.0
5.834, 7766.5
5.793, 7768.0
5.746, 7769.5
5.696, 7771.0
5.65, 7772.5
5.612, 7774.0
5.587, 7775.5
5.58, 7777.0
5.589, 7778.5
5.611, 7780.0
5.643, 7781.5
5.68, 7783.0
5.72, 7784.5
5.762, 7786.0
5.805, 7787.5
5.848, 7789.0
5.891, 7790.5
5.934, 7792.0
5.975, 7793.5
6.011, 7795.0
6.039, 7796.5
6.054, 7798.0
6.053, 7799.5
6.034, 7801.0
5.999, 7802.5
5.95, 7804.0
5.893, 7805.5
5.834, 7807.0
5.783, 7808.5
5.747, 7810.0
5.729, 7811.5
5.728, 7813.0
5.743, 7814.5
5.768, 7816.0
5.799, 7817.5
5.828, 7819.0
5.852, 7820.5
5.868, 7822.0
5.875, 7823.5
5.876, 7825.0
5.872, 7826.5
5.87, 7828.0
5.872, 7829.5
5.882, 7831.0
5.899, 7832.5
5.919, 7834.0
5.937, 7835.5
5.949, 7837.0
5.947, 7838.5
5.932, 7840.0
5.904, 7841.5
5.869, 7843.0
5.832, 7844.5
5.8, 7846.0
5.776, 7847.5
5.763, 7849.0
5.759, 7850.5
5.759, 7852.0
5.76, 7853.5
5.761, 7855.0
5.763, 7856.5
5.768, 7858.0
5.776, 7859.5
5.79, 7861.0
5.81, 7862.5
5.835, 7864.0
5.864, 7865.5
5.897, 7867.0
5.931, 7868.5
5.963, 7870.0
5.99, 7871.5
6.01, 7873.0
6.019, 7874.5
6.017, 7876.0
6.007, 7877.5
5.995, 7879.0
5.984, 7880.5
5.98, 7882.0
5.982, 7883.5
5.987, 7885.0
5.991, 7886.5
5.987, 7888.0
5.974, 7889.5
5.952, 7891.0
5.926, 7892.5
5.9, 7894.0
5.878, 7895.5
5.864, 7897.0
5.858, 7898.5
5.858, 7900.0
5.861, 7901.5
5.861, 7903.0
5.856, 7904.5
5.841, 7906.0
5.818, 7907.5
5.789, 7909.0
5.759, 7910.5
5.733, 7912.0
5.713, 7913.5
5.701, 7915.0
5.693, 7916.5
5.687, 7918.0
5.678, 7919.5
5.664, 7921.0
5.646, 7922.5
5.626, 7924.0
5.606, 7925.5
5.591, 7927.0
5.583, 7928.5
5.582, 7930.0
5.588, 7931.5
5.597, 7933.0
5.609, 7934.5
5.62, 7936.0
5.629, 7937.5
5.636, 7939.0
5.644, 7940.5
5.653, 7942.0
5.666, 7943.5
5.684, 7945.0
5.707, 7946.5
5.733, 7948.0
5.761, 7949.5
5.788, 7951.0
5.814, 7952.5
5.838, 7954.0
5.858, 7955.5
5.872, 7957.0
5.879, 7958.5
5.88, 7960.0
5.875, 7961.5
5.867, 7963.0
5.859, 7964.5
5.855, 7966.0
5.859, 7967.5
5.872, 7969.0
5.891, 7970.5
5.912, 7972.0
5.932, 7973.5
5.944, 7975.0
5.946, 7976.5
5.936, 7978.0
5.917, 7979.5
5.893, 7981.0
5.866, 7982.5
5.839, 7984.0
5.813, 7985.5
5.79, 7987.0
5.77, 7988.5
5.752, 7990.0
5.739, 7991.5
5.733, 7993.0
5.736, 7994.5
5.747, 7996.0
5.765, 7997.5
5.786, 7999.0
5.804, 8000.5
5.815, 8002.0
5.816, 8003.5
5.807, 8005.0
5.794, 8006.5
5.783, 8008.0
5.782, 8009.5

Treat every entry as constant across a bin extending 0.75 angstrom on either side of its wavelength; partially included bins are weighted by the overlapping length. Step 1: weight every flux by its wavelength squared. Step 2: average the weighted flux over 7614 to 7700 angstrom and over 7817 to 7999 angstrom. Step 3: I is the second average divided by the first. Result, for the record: 1.0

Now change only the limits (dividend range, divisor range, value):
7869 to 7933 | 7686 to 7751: 1.04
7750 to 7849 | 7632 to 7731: 1.02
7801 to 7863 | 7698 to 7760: 1.02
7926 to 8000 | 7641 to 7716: 1.05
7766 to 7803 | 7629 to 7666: 0.99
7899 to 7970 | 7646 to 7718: 1.04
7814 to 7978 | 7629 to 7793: 1.04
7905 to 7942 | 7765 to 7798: 1.02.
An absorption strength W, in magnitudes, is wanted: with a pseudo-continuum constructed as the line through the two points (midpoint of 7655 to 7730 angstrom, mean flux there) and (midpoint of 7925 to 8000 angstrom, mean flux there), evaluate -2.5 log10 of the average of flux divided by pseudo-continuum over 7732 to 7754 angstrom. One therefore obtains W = -0.06 mag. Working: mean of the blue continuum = 5.79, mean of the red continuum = 5.77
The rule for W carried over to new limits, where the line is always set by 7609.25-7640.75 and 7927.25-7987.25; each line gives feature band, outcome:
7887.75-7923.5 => 0.00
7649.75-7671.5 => 0.02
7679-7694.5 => 0.03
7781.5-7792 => 0.03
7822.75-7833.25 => 0.01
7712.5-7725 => 0.07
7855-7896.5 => -0.01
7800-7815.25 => 0.01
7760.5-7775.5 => 0.04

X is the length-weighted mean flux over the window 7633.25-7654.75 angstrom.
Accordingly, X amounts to 6.22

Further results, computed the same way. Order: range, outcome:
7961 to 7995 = 5.85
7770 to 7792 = 5.7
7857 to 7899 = 5.93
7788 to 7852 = 5.88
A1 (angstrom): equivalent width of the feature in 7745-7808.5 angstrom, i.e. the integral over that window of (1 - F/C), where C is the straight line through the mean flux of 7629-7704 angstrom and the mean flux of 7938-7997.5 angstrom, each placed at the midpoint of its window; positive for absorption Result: 0.6 angstrom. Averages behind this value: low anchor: 5.97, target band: 5.86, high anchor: 5.81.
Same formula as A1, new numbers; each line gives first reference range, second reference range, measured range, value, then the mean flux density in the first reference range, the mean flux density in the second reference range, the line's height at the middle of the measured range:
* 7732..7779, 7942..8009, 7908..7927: 0.5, 5.91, 5.82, 5.85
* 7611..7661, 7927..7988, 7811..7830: 0.4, 6.14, 5.78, 5.94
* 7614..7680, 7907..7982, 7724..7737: 0.3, 6.03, 5.76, 5.95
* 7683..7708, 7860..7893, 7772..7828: 1.0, 5.88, 5.95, 5.92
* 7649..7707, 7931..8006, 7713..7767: -0.1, 5.9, 5.79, 5.87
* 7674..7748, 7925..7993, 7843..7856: 0.1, 5.86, 5.78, 5.81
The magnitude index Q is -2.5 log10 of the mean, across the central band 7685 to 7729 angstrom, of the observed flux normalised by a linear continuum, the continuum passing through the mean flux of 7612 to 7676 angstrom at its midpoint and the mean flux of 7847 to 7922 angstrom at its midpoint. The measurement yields 0.04 mag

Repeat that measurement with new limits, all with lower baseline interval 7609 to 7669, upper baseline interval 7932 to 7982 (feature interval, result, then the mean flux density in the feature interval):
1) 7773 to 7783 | 0.06 mag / 5.61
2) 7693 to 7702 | 0.02 mag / 5.93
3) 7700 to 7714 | 0.05 mag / 5.75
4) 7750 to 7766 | 0.02 mag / 5.87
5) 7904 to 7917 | 0.01 mag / 5.77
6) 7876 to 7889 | -0.02 mag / 5.99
